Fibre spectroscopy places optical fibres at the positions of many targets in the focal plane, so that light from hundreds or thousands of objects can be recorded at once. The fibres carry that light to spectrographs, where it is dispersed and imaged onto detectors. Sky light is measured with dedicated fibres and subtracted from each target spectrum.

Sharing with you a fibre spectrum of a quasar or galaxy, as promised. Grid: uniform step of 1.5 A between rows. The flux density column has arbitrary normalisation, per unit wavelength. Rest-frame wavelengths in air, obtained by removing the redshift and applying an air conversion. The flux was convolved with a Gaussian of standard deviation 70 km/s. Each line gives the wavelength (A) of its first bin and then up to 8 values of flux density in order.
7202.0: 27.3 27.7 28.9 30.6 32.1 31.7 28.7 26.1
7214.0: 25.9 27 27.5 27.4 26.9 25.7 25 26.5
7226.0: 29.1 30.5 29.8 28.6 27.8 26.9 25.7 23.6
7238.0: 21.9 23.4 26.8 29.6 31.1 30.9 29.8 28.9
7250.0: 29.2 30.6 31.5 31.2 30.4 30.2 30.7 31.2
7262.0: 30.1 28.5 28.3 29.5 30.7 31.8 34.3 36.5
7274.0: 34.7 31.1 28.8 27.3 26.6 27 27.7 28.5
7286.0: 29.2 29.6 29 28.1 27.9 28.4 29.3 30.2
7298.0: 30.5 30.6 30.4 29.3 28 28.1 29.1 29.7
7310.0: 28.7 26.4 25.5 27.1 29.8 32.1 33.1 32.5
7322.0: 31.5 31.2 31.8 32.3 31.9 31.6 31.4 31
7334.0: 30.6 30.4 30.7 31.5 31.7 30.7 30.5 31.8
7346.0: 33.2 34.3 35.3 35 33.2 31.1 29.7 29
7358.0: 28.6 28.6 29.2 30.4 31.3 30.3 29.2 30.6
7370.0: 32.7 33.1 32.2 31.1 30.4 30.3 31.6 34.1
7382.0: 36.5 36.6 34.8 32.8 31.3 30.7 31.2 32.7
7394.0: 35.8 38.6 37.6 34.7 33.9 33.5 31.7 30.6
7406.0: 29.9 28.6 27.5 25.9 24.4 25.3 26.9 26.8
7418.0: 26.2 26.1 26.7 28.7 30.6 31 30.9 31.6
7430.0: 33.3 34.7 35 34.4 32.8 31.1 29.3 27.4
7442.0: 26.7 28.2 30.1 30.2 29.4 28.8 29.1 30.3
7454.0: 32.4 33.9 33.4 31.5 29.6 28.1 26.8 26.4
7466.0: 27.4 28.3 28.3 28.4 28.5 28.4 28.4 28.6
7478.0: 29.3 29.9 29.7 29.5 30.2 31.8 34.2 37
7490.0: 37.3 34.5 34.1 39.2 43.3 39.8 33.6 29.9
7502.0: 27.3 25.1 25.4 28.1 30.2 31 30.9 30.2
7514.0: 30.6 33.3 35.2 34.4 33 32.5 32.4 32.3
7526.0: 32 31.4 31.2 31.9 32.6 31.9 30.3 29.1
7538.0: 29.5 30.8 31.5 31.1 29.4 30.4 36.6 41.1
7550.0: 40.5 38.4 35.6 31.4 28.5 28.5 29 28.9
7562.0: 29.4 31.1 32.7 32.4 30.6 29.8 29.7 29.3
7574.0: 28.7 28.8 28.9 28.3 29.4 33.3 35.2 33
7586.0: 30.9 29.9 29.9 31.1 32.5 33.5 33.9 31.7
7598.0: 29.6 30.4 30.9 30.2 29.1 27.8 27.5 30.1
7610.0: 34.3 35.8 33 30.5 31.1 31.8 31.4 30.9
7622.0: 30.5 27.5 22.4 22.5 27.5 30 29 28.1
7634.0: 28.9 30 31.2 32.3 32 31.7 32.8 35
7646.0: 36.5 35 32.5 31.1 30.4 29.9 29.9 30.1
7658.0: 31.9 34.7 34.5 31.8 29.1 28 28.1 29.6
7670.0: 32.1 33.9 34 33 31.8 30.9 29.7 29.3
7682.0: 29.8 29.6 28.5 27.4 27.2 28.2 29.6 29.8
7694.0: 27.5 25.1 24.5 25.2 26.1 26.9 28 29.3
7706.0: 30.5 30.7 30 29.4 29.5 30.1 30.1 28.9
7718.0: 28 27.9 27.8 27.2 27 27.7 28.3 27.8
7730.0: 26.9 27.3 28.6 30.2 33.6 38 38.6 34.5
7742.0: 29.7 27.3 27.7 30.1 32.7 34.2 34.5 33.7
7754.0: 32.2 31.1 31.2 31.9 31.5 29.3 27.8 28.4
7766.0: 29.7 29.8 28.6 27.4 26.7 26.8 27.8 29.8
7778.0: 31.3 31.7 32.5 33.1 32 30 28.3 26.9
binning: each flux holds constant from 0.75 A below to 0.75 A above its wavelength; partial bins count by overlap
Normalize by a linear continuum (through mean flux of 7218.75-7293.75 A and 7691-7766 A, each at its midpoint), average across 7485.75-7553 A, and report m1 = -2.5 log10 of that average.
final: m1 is -0.12 mag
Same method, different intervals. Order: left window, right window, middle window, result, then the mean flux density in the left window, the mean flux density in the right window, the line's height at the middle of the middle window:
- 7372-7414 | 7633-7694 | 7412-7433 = 0.096 mag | 32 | 31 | 31.9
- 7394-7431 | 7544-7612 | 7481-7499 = -0.145 mag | 30.2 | 31.5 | 30.8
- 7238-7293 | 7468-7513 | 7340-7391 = -0.049 mag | 29.6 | 31.4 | 30.4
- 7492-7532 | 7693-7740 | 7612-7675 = -0.026 mag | 32.3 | 29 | 30.1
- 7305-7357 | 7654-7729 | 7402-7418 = 0.106 mag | 31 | 29.3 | 30.6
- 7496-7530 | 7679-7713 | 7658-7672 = -0.087 mag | 31.6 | 28.3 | 28.9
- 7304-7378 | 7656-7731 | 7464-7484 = 0.059 mag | 30.8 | 29.3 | 30.2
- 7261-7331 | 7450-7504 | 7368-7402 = -0.095 mag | 29.9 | 31.2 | 30.6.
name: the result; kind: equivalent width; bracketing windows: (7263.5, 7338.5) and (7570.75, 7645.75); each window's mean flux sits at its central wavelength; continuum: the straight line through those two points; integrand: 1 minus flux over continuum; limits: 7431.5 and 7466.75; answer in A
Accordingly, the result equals 0.06 A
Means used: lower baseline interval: 30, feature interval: 30.2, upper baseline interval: 30.5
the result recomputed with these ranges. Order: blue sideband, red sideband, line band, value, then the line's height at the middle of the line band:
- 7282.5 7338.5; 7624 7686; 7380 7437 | -2.5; 30.1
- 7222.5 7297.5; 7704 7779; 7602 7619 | -0.7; 29.7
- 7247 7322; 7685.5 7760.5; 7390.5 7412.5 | -1.6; 29.7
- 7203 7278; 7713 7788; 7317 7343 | -2.0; 29.2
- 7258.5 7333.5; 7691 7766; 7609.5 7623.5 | -1.0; 29.8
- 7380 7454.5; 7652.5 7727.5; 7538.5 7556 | -2.2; 30.2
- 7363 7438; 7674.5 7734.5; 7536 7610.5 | -3.9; 29.7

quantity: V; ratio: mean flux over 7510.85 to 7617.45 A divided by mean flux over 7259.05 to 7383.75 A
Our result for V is 1.0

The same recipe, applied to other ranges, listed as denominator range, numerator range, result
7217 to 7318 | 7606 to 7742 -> 1.04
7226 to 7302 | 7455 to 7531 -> 1.07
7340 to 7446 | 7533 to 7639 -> 0.99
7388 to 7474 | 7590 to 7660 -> 1.02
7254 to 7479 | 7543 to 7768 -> 1.00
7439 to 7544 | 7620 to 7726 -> 0.96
